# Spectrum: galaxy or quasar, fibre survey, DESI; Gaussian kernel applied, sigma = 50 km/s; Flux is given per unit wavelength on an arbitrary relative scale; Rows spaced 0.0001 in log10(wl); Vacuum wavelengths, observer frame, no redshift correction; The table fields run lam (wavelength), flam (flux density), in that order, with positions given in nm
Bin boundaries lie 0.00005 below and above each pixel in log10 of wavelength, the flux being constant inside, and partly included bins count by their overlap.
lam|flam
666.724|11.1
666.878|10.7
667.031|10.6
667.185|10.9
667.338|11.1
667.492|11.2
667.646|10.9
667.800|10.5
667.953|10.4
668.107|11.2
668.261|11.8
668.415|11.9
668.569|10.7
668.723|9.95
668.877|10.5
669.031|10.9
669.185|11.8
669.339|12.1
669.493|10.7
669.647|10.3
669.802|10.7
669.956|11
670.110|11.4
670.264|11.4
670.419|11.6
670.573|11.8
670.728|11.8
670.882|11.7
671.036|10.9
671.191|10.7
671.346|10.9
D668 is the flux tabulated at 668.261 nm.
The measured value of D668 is 11.8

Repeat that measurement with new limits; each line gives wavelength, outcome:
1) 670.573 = 11.8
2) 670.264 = 11.4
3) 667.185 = 10.9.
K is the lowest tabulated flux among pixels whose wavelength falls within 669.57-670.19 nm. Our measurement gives 10.3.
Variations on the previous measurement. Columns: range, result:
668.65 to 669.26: 9.95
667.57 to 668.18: 10.4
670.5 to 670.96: 11.7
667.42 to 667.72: 10.9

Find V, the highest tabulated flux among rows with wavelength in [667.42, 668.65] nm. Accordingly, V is 11.9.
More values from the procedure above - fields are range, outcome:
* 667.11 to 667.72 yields 11.2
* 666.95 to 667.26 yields 10.9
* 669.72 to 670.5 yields 11.6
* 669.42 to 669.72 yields 10.7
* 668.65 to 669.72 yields 12.1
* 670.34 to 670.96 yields 11.8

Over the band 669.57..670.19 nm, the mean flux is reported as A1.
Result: 10.9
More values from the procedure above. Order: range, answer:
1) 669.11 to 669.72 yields 11.2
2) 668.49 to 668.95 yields 10.4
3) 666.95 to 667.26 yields 10.8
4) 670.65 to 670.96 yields 11.8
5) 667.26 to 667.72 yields 11.1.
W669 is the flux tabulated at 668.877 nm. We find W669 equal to 10.5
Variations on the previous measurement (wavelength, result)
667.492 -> 11.2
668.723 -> 9.95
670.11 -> 11.4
